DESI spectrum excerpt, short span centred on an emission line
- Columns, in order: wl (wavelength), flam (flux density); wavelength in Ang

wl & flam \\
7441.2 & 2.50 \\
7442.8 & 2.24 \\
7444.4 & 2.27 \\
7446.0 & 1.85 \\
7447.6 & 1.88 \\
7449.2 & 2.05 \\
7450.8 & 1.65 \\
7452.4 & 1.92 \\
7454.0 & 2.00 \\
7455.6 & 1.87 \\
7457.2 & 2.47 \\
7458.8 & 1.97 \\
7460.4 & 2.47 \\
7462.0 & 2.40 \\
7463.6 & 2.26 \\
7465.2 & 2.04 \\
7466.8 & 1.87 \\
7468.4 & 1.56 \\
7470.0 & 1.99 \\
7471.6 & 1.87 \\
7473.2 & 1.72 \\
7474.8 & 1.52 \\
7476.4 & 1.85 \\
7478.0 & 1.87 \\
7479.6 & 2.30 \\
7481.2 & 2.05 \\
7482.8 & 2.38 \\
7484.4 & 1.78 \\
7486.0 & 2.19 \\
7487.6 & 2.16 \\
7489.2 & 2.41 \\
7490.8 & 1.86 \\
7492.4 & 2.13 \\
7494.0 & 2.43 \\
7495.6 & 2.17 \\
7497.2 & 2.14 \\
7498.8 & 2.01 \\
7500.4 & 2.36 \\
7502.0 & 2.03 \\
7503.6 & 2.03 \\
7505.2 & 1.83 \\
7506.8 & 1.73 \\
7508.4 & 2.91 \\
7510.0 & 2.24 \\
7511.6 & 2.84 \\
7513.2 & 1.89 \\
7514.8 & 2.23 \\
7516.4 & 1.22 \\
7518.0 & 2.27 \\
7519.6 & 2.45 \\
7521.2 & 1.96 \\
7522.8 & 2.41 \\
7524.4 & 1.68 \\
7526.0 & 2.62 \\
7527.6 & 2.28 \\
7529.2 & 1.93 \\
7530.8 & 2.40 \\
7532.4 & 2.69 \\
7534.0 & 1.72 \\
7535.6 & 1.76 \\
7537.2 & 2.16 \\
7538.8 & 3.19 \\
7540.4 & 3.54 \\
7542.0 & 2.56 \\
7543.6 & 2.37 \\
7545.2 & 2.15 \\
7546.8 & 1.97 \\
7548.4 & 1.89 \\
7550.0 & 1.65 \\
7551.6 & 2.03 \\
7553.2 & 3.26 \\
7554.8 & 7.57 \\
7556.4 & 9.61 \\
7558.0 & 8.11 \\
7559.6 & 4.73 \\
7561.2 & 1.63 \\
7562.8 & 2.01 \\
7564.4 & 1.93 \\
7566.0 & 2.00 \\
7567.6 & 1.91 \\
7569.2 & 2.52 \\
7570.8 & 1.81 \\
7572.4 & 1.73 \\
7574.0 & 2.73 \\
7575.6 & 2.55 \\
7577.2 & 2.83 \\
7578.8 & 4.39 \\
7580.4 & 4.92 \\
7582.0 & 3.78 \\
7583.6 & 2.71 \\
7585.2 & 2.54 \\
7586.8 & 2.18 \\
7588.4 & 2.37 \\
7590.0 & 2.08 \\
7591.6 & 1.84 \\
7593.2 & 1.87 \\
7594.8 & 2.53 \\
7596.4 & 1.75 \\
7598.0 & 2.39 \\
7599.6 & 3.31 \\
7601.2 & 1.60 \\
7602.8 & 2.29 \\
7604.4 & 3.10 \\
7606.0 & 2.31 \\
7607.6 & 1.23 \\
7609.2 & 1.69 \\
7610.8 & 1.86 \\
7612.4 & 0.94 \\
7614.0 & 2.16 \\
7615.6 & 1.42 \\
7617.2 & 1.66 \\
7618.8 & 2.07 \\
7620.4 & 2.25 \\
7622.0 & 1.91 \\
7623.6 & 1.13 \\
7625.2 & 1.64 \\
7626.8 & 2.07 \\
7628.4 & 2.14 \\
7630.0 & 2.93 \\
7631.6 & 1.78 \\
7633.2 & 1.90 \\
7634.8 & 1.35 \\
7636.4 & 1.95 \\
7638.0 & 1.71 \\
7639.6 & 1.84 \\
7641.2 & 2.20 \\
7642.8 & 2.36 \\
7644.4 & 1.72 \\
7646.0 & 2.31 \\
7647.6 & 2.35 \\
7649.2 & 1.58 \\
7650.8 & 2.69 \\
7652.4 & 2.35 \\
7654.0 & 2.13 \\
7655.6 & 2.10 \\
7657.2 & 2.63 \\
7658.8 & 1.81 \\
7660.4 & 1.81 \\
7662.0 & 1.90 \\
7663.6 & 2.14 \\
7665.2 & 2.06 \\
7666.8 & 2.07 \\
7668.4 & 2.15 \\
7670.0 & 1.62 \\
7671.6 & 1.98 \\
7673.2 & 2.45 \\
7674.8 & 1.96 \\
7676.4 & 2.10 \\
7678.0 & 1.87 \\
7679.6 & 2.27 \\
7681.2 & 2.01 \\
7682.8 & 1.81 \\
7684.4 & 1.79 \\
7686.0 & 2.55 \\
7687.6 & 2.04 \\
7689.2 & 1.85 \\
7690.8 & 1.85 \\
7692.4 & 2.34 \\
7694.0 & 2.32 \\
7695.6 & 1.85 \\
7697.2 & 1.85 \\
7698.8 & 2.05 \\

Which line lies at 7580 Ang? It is [N II] 6583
